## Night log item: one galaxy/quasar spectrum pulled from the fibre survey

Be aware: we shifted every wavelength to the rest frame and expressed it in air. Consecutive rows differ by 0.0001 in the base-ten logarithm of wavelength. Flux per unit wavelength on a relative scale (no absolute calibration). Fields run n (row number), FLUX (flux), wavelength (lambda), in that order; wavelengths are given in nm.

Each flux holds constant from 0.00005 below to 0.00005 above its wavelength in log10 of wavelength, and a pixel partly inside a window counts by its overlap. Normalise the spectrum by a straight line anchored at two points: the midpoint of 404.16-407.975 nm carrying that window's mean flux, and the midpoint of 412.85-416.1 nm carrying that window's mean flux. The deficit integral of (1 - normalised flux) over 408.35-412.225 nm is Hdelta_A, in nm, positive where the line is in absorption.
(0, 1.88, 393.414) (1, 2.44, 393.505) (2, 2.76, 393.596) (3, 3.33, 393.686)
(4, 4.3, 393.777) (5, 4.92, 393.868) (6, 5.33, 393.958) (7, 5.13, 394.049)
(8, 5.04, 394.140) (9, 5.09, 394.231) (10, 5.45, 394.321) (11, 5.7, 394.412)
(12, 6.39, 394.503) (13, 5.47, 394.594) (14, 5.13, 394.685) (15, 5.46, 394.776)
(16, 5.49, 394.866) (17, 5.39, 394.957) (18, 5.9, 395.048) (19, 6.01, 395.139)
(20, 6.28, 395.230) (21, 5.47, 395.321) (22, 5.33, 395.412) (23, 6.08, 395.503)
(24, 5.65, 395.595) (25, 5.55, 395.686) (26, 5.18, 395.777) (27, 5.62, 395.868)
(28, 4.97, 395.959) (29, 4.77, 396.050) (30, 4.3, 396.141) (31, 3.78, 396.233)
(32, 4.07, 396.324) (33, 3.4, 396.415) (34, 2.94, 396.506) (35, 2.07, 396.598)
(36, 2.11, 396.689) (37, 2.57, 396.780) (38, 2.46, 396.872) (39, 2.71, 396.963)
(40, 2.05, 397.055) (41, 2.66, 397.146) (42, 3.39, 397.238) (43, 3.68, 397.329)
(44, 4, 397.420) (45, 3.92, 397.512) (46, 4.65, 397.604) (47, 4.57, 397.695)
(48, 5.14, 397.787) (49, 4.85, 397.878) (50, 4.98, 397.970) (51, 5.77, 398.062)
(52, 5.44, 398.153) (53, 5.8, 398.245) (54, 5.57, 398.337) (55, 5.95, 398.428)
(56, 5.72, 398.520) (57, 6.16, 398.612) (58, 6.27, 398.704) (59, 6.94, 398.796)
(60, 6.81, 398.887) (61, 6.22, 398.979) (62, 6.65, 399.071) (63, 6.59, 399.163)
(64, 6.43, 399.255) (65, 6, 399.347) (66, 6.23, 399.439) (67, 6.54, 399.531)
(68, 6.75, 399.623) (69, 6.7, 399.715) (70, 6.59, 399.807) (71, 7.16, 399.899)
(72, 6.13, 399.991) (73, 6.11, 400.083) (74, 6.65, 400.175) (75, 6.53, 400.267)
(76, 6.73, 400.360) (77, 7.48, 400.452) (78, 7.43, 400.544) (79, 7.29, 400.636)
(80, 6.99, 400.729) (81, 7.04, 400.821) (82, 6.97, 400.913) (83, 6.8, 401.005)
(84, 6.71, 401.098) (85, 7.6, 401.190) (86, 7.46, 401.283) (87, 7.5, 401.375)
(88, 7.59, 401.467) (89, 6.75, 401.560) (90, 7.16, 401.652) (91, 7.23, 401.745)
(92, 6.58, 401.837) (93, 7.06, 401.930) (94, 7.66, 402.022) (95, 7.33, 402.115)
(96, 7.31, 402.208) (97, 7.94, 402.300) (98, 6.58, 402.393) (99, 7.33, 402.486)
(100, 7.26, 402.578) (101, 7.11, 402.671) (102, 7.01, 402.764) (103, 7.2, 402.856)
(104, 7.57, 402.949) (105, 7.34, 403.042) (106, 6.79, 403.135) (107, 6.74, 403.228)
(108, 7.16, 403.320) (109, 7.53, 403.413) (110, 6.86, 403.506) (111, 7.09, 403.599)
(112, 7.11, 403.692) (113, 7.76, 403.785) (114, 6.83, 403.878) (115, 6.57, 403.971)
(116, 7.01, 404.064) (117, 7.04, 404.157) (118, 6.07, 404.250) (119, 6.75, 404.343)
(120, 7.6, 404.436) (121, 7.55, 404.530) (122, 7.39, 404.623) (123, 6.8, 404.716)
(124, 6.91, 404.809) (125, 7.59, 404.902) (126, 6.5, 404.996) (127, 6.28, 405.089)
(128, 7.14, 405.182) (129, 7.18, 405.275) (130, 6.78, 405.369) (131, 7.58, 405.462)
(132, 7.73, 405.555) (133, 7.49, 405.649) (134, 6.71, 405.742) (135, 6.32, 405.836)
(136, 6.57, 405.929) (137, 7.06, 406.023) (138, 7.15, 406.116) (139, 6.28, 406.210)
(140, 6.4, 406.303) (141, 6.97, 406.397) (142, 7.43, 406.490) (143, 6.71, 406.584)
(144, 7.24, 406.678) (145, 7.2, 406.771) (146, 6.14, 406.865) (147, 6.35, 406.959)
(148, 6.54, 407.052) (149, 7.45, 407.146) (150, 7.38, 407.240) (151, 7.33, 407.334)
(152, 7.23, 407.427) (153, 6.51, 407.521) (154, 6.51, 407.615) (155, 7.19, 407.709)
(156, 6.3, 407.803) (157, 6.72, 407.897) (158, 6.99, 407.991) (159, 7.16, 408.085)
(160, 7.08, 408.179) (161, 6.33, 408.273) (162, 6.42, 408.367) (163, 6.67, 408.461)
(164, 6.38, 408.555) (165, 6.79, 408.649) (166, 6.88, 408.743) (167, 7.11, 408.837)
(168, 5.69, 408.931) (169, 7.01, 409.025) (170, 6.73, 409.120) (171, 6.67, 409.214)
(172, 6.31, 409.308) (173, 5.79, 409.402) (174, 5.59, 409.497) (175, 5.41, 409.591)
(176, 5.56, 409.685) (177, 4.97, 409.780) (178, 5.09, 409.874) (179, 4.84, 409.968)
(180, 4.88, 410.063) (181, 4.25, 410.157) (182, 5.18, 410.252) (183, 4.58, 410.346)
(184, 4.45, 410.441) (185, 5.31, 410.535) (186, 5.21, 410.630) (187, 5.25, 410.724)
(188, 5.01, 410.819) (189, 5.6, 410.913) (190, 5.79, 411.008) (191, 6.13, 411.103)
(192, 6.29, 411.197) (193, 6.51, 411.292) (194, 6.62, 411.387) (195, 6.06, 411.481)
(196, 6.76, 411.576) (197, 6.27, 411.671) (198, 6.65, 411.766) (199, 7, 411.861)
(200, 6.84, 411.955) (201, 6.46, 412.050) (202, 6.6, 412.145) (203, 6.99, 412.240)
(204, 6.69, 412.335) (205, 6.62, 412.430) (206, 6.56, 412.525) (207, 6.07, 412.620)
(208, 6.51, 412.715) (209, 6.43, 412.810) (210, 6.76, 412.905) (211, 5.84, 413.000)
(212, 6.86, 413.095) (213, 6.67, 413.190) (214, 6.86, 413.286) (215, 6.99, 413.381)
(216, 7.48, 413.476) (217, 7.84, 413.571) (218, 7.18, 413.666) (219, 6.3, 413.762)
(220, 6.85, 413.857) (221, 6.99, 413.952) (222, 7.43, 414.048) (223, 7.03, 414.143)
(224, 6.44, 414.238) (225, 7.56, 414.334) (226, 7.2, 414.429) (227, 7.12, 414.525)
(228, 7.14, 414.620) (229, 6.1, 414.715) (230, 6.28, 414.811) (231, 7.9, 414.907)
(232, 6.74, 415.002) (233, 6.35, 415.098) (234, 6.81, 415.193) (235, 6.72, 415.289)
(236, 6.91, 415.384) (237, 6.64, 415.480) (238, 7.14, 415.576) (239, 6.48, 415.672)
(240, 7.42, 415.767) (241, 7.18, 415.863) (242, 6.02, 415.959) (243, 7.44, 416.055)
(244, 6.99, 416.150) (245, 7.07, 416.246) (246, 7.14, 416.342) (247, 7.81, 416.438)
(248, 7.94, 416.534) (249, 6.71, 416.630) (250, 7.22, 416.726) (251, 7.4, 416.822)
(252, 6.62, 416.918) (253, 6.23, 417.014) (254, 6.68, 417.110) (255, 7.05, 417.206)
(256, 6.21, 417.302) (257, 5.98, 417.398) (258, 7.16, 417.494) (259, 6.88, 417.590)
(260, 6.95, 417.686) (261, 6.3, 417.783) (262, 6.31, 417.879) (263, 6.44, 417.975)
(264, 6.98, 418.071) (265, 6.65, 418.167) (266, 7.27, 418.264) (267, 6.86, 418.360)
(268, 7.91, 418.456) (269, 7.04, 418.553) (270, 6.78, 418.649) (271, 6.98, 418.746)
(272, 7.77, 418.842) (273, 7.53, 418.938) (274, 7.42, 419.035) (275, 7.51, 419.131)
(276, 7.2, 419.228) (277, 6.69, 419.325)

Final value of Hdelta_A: 0.54 nm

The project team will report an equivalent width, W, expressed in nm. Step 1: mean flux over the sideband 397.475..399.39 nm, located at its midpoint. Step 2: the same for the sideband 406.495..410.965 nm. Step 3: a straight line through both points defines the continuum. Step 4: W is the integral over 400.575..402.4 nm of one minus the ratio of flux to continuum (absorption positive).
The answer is -0.410 nm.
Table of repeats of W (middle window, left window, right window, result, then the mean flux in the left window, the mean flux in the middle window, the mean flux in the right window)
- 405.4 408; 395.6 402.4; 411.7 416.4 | -0.254 nm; 5.72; 6.91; 6.84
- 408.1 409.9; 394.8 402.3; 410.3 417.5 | 0.019 nm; 5.7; 6.27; 6.63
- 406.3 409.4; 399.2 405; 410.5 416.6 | 0.035 nm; 7.01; 6.77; 6.69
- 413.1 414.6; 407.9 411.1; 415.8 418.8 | -0.142 nm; 5.86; 7.06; 6.91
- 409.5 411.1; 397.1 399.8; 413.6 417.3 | 0.342 nm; 5.55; 5.13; 6.95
